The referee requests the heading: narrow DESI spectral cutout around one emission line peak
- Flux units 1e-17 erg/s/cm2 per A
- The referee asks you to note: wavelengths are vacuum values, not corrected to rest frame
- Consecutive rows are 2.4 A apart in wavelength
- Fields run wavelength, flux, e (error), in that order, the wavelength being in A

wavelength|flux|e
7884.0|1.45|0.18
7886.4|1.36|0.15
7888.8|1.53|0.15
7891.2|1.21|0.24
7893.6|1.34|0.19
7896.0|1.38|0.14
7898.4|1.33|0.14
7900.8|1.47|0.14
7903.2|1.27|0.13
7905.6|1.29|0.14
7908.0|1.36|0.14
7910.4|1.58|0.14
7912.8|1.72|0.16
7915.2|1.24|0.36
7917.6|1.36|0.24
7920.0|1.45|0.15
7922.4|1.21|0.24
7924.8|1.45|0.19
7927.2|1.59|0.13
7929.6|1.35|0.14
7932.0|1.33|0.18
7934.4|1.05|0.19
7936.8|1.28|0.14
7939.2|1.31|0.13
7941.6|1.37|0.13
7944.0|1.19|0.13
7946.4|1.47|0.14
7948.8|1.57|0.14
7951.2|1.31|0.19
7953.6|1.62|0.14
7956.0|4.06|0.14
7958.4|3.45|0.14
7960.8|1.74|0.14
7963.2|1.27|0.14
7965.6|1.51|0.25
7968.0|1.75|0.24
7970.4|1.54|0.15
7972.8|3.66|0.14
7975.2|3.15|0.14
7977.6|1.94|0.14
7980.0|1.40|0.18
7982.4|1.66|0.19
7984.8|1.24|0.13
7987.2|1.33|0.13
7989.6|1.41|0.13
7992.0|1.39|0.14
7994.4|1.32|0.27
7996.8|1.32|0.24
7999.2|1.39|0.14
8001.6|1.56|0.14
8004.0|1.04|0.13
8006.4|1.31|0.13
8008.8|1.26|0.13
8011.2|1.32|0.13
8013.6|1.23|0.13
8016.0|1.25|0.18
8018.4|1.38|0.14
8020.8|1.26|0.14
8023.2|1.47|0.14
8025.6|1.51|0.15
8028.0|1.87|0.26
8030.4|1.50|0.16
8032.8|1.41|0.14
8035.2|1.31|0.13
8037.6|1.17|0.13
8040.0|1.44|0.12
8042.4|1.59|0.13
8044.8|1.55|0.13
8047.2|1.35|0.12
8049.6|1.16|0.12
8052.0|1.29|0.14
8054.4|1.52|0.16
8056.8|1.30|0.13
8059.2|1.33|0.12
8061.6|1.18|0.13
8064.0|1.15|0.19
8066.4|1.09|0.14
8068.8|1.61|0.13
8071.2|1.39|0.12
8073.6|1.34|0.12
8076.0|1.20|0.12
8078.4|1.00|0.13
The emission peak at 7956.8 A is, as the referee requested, [S II]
